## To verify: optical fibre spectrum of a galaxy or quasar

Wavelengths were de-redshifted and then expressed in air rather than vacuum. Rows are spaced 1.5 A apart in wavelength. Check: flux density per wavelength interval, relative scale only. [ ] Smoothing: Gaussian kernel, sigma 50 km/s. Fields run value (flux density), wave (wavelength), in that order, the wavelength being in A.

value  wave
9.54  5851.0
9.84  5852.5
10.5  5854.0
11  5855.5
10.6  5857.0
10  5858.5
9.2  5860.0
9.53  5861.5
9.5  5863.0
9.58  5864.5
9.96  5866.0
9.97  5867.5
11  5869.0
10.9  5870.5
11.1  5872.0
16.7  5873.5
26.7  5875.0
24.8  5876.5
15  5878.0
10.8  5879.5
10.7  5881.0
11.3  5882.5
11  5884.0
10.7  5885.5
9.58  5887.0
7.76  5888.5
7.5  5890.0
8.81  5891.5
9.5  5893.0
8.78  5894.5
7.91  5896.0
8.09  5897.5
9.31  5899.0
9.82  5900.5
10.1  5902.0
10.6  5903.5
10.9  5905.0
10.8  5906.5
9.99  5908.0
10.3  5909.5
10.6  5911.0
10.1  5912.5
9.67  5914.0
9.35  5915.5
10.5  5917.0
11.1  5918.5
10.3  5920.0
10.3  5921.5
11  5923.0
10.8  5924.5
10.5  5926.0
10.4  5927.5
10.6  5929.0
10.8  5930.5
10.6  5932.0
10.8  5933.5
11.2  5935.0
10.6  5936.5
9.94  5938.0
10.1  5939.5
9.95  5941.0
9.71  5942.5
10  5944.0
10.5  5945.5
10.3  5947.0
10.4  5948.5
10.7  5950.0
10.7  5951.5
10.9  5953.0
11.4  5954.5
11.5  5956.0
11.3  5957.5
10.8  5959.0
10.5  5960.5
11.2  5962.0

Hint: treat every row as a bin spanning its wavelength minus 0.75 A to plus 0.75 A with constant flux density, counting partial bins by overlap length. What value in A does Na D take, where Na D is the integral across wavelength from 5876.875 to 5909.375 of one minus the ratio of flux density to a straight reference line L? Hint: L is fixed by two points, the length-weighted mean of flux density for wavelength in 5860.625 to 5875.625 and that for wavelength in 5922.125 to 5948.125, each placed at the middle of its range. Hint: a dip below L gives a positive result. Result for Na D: 4.26 A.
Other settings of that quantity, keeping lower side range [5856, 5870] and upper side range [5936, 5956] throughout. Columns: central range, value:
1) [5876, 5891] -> -2.34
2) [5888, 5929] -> 1.58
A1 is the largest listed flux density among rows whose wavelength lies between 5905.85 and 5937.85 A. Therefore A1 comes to 11.2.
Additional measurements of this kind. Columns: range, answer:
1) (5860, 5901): 26.7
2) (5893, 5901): 9.82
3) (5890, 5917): 10.9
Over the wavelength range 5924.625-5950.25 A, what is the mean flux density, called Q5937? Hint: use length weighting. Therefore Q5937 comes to 10.4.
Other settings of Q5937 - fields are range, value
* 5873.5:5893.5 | 12.8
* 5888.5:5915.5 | 9.52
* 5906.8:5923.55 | 10.3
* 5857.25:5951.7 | 10.8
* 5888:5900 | 8.5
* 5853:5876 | 11.9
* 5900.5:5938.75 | 10.5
